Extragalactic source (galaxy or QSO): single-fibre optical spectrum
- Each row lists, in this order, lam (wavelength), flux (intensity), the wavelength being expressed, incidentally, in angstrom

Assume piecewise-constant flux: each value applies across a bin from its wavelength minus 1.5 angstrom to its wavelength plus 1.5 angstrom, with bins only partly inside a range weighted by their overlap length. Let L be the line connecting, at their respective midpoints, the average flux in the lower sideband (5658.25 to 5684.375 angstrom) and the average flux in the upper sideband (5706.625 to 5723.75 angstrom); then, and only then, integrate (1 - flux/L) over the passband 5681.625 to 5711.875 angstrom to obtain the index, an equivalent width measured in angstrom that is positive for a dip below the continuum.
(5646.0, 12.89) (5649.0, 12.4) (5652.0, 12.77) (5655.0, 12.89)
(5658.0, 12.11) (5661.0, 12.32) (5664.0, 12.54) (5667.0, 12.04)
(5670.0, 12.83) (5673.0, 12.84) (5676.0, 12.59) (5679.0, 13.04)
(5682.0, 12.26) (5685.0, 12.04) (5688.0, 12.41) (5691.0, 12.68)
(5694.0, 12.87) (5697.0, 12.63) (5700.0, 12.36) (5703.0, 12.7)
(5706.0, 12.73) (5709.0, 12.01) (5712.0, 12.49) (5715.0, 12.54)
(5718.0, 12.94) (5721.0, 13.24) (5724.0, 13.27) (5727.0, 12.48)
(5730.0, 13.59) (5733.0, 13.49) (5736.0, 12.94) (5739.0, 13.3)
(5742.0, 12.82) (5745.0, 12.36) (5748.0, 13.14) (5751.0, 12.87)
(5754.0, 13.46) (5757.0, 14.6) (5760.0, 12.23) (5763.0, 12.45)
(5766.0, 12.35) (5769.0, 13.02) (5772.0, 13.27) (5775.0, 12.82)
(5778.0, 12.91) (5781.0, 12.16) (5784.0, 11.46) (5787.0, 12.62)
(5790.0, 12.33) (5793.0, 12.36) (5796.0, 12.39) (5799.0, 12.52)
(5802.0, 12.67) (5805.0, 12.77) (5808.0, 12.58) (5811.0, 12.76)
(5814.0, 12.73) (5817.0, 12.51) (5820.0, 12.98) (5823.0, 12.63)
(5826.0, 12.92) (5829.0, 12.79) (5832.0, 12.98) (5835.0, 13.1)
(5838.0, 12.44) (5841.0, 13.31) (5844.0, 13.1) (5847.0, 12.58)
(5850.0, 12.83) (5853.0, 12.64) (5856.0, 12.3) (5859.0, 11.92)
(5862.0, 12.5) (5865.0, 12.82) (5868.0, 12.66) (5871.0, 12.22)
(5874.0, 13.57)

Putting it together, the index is 0.3 angstrom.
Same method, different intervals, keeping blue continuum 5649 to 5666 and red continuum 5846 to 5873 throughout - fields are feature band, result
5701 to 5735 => -1.0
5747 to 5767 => -0.8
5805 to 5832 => -0.5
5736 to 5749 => -0.4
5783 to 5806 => 0.2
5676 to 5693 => 0.0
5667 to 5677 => -0.1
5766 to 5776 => -0.3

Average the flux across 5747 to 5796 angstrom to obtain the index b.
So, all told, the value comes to 12.7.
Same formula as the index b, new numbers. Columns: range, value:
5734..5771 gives 13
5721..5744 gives 13.1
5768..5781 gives 12.9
